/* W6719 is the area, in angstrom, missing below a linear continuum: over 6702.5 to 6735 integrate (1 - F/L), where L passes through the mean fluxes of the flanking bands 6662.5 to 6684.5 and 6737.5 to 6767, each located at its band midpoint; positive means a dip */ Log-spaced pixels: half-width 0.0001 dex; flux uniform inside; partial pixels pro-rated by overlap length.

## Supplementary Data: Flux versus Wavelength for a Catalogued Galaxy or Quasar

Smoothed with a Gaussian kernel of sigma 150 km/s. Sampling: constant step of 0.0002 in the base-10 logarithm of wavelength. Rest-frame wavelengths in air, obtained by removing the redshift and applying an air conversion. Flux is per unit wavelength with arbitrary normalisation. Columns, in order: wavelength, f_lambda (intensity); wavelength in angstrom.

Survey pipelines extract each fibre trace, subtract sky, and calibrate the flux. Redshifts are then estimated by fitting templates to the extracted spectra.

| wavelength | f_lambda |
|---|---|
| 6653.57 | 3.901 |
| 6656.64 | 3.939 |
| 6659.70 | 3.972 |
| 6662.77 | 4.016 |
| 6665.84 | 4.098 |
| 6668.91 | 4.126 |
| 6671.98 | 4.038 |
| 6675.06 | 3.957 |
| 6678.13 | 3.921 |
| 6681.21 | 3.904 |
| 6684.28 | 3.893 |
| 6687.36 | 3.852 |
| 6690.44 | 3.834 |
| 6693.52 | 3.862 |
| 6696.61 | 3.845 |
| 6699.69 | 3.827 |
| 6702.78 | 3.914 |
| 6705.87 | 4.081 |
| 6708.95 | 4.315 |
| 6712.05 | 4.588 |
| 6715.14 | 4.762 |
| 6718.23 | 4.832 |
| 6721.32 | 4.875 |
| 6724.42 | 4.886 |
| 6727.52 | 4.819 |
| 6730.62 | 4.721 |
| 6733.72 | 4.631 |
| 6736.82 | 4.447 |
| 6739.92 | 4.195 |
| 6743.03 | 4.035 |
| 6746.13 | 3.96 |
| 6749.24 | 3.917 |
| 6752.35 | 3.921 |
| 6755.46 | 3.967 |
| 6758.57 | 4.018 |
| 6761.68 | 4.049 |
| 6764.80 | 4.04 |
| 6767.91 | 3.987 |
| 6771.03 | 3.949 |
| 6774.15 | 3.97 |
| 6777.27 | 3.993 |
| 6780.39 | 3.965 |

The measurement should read -4.8 angstrom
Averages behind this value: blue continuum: 4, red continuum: 4.02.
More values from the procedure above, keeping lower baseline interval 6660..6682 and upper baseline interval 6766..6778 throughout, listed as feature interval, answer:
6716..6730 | -3.0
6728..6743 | -1.8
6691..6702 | 0.4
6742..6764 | 0.0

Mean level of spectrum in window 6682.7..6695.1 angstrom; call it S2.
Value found 3.86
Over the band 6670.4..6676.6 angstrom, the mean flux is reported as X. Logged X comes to 4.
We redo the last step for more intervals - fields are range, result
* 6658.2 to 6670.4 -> 4.05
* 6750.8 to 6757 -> 3.94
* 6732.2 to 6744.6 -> 4.33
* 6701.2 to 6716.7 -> 4.33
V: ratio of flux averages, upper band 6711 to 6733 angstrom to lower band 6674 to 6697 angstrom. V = 1.23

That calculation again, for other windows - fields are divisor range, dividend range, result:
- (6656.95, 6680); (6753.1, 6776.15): 1.00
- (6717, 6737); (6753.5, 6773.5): 0.84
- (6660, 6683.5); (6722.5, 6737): 1.18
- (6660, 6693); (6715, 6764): 1.10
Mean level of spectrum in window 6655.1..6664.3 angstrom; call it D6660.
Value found 3.98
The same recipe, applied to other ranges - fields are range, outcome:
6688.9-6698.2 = 3.85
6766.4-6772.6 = 3.97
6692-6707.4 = 3.9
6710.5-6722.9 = 4.76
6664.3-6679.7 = 4.03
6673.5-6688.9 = 3.91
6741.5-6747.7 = 4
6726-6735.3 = 4.72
